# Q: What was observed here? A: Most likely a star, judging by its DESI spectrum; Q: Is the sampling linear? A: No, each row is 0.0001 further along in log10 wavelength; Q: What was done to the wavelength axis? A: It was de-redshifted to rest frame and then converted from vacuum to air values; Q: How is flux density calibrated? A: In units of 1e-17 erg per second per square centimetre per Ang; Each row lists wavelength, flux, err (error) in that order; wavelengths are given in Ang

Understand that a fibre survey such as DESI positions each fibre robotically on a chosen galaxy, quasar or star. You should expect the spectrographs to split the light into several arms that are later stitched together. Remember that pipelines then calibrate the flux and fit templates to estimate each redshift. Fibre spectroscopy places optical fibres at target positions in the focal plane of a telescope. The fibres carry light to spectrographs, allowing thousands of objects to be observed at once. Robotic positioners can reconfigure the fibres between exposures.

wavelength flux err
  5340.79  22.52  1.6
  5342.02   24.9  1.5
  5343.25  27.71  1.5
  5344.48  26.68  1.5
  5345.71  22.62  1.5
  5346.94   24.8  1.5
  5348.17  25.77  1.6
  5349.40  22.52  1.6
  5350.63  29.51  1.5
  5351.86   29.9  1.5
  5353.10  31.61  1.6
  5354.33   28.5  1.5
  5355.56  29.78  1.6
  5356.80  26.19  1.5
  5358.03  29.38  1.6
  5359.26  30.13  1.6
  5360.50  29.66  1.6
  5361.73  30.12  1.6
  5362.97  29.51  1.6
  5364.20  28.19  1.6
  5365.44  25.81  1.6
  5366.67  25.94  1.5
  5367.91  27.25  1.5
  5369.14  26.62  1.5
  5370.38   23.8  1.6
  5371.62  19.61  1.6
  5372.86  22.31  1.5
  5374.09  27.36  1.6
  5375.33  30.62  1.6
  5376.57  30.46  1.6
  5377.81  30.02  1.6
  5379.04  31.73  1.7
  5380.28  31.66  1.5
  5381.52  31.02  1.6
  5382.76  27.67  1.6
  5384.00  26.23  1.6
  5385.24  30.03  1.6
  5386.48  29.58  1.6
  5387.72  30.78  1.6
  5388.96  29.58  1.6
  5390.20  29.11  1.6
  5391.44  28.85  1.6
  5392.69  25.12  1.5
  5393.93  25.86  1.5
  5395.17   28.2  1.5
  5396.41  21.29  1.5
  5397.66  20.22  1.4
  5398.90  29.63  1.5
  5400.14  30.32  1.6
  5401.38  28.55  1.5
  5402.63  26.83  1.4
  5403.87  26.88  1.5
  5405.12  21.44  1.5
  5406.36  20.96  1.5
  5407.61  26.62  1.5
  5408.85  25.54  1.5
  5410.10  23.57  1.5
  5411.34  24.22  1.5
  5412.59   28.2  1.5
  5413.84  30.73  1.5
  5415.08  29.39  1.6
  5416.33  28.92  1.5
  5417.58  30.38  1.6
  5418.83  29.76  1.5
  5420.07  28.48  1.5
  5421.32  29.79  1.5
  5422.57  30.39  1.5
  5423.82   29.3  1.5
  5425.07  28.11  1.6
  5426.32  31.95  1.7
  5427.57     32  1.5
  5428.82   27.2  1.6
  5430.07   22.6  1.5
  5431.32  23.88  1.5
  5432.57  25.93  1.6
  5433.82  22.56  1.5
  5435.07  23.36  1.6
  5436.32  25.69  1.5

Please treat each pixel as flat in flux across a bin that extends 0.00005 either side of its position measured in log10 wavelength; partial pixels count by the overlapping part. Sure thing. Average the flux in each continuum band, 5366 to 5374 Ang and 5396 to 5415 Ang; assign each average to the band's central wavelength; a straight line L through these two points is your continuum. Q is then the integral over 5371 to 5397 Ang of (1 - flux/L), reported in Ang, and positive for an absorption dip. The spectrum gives -3.1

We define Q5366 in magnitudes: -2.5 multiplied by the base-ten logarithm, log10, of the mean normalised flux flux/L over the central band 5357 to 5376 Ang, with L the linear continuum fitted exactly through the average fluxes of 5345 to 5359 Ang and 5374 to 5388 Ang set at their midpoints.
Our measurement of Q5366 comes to 0.06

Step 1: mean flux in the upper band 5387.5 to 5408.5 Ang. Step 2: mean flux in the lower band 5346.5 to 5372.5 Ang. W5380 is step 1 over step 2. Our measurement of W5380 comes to 0.97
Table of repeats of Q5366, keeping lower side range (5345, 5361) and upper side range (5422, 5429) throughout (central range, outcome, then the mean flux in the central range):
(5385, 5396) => 0.019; 28.4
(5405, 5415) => 0.154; 25.6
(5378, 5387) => -0.041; 29.7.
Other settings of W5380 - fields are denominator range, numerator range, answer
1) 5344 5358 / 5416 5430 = 1.08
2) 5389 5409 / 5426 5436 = 1.00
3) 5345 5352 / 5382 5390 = 1.13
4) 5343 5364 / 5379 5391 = 1.06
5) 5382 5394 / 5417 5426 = 1.04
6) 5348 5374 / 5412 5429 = 1.09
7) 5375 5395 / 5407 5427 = 0.97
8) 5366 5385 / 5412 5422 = 1.07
